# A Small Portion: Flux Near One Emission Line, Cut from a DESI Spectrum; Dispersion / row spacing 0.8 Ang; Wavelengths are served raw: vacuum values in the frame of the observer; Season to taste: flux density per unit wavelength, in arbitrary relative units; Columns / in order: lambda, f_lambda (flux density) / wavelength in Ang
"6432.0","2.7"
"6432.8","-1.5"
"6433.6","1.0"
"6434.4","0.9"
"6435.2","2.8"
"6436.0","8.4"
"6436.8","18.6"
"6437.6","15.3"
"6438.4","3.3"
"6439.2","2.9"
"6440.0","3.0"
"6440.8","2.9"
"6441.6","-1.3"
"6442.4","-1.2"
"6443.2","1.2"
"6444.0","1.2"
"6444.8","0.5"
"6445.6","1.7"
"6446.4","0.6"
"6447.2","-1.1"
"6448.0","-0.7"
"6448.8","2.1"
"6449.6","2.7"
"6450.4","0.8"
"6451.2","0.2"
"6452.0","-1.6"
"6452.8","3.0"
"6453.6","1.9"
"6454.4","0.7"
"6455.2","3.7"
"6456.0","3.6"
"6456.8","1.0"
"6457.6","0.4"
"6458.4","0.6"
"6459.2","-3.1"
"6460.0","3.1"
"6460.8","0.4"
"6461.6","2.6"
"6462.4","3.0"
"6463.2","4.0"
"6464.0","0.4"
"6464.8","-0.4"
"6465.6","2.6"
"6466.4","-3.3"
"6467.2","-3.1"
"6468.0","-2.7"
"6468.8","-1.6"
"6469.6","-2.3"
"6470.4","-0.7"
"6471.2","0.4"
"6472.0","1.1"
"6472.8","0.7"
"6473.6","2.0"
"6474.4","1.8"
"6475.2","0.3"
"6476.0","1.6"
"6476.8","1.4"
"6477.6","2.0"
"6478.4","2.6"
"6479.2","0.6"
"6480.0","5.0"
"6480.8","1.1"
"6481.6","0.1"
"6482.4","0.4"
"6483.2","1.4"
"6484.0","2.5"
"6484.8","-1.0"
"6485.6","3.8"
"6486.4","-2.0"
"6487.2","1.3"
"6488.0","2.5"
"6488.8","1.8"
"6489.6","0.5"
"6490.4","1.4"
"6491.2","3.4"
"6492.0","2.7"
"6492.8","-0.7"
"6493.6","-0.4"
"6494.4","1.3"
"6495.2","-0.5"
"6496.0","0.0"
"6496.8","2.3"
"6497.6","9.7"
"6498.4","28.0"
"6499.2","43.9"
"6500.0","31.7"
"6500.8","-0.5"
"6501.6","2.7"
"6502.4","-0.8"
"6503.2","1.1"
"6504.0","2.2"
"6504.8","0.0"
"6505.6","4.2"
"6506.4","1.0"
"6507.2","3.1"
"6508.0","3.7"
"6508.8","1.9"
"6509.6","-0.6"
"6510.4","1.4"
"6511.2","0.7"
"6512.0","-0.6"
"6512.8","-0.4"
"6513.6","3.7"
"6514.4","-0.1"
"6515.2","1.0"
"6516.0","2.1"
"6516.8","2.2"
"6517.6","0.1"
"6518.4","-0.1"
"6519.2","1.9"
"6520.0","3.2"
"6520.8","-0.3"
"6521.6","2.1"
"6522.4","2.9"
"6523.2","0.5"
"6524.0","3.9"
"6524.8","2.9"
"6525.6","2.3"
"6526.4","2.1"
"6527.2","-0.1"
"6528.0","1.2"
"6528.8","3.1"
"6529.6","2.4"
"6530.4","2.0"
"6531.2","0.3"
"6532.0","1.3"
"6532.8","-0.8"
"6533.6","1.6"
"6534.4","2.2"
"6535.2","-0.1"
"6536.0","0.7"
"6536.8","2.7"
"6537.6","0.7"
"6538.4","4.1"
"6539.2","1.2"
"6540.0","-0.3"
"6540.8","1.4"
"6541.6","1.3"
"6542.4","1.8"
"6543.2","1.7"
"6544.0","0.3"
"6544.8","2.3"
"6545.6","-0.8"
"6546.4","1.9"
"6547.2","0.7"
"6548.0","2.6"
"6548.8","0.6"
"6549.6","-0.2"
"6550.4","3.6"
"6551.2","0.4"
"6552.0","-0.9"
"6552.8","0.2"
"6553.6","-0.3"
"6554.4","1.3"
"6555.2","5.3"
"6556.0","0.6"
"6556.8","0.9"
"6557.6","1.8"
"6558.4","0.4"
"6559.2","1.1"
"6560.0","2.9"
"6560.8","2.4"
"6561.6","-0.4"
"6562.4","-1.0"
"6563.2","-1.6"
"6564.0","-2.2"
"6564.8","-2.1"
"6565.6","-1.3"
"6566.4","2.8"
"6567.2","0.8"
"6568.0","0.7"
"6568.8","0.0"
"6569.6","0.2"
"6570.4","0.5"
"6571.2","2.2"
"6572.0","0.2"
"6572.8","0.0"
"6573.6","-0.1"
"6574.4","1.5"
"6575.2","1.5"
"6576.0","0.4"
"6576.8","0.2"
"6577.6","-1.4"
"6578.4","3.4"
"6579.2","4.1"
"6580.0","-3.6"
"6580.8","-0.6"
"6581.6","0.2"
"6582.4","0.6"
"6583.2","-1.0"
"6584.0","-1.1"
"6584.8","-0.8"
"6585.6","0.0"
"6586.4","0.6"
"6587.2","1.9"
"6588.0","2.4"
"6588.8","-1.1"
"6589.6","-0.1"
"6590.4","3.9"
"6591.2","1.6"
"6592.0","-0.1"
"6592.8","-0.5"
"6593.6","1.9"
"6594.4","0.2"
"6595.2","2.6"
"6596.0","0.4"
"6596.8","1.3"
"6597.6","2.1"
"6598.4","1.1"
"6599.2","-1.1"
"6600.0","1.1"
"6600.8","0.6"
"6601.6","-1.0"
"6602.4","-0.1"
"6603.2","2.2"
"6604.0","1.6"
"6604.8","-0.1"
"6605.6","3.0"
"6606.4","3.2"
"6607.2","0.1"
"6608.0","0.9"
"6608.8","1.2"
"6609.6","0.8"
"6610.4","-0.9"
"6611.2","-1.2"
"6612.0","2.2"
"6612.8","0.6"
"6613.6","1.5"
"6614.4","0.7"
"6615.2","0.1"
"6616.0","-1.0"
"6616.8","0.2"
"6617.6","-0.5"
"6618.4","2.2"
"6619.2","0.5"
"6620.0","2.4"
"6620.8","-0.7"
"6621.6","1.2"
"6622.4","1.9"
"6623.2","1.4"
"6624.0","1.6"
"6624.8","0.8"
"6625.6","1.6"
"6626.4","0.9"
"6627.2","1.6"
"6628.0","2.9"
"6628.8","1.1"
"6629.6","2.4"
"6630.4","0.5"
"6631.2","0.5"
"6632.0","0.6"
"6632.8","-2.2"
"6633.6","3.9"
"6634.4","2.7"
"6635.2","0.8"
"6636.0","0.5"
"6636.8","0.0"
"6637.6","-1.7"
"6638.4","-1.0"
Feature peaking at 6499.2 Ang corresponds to [O III] 5007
